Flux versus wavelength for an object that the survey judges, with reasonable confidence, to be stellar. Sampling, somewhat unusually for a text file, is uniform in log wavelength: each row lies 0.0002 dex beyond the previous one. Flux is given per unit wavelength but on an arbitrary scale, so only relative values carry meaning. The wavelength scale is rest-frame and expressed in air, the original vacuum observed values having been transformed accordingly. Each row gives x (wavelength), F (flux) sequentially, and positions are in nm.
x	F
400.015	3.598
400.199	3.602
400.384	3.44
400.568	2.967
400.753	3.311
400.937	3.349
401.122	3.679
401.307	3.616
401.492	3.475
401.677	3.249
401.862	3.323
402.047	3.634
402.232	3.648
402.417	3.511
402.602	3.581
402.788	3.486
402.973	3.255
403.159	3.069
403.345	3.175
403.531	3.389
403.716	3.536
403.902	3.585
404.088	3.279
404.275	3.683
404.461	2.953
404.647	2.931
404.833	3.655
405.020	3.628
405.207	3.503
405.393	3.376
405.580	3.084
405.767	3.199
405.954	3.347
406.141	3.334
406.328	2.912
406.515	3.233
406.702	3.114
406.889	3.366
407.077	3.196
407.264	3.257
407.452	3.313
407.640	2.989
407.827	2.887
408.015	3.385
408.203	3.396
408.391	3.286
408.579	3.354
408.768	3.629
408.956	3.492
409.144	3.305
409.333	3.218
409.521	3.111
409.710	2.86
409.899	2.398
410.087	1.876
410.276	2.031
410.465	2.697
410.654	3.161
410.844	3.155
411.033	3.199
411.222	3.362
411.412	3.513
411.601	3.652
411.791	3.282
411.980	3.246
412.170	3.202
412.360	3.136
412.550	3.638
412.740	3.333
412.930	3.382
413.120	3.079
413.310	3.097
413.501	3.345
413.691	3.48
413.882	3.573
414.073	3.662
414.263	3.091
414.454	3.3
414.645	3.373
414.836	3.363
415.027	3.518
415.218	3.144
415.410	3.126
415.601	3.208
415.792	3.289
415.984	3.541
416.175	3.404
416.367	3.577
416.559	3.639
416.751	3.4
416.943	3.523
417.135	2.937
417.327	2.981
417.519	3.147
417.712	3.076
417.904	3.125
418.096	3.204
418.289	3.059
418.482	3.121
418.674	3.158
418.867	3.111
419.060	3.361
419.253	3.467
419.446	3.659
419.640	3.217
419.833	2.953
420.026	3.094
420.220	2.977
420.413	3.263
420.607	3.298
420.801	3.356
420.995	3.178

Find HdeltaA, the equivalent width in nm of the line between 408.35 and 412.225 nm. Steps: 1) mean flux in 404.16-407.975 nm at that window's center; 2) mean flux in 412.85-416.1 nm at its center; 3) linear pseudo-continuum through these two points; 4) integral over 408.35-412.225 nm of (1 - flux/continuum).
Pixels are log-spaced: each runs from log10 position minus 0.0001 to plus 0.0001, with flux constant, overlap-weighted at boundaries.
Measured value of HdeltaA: 0.231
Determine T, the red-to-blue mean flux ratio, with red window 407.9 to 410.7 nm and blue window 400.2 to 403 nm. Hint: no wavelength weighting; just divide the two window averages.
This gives 0.87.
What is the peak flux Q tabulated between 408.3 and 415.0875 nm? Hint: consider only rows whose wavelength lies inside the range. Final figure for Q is 3.662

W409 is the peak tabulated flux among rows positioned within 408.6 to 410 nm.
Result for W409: 3.629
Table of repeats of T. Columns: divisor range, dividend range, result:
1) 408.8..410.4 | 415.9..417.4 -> 1.20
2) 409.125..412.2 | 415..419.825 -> 1.09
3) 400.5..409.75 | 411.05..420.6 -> 0.99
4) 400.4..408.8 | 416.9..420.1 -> 0.95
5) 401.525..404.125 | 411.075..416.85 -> 0.99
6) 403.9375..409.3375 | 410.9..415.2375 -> 1.02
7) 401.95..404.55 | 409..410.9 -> 0.82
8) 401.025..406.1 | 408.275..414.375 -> 0.94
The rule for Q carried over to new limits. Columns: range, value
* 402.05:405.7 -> 3.683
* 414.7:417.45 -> 3.639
